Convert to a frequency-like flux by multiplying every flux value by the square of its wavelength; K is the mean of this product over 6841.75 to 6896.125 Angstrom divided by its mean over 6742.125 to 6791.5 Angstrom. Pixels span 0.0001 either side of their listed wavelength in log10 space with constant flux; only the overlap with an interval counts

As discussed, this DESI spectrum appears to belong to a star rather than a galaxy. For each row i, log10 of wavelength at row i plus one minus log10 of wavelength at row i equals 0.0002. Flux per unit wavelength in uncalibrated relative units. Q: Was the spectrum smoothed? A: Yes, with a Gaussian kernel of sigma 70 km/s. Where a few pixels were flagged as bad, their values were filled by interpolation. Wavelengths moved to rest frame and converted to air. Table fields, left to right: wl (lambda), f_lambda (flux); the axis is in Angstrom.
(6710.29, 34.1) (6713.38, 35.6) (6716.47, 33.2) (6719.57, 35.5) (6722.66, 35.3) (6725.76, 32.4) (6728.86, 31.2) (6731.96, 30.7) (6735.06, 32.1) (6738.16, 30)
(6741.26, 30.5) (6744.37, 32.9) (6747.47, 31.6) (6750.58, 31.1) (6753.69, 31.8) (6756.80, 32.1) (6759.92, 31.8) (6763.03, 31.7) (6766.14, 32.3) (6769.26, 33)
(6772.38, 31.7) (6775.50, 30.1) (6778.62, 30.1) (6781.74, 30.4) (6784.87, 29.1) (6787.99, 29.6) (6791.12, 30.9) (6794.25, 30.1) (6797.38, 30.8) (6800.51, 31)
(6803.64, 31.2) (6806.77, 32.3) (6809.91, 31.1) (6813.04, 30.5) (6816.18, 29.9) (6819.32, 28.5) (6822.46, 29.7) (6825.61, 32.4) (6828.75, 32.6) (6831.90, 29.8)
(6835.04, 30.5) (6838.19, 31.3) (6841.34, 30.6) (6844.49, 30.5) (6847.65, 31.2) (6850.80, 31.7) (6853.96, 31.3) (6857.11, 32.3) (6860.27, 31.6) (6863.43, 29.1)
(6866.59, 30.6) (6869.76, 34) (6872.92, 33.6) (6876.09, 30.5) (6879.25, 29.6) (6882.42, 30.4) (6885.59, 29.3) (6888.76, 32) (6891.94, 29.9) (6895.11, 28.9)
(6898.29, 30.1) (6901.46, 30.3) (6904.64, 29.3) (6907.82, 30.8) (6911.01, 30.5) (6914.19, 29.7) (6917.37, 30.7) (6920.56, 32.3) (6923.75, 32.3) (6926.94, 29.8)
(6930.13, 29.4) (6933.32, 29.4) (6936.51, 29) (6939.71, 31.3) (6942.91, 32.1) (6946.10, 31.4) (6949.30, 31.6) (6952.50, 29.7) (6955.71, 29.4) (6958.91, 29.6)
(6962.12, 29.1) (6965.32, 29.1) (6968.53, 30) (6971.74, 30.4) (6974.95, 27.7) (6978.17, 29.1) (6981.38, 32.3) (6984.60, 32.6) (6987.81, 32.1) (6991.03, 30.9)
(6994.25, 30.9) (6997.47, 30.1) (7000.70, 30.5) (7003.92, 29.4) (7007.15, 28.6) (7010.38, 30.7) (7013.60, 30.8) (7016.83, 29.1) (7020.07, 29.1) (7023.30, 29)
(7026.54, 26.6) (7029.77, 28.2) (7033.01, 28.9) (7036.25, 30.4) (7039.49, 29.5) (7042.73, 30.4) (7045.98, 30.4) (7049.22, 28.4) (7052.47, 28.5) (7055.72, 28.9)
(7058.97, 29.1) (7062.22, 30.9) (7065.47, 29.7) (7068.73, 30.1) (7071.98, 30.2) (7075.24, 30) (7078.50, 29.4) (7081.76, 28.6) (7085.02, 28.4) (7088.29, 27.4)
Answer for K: 1.0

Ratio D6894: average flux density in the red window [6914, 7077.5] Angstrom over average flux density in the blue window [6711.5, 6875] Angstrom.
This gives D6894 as 0.95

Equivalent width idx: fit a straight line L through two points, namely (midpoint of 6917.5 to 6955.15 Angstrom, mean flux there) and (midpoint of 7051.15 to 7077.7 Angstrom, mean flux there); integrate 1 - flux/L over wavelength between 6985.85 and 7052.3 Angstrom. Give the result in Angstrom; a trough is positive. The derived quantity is 0.8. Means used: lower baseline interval 30.7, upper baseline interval 29.7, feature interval 29.7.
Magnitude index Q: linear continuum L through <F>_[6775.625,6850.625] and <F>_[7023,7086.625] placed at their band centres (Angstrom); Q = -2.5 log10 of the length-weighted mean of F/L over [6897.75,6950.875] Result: -0.02 mag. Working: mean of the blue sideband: 30.6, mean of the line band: 30.6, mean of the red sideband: 29.3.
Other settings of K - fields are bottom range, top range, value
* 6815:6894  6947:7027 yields 1.01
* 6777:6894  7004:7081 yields 1.01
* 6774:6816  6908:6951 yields 1.05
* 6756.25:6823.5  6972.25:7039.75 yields 1.03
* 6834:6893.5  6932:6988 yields 1.00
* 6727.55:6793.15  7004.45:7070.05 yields 1.02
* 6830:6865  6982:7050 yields 1.01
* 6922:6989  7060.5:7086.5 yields 1.01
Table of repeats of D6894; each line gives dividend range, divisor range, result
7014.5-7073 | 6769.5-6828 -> 0.96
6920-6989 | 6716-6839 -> 0.97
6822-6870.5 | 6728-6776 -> 0.99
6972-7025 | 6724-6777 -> 0.95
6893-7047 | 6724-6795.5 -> 0.96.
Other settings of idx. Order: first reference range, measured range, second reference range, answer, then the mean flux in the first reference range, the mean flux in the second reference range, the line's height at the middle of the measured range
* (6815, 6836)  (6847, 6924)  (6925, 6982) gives -1.5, 30.5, 30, 30.3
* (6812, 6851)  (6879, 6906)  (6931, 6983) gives 0.3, 30.7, 30.1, 30.4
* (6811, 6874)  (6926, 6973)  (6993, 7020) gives 0.4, 31.1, 29.9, 30.3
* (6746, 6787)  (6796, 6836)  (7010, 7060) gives 0.1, 31.3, 29.2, 30.9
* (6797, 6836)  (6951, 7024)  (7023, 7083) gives -0.7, 30.8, 29.3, 29.7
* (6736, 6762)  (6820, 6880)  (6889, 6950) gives -0.6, 31.5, 30.5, 30.9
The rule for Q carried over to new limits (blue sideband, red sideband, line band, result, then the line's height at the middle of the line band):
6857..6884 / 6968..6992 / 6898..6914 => 0.031 mag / 31.1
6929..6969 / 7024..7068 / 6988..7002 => -0.038 mag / 29.7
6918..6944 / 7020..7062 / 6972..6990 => -0.028 mag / 29.9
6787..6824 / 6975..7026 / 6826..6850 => -0.021 mag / 30.4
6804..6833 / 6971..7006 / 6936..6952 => -0.019 mag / 30.6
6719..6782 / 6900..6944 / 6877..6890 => 0.016 mag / 30.8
